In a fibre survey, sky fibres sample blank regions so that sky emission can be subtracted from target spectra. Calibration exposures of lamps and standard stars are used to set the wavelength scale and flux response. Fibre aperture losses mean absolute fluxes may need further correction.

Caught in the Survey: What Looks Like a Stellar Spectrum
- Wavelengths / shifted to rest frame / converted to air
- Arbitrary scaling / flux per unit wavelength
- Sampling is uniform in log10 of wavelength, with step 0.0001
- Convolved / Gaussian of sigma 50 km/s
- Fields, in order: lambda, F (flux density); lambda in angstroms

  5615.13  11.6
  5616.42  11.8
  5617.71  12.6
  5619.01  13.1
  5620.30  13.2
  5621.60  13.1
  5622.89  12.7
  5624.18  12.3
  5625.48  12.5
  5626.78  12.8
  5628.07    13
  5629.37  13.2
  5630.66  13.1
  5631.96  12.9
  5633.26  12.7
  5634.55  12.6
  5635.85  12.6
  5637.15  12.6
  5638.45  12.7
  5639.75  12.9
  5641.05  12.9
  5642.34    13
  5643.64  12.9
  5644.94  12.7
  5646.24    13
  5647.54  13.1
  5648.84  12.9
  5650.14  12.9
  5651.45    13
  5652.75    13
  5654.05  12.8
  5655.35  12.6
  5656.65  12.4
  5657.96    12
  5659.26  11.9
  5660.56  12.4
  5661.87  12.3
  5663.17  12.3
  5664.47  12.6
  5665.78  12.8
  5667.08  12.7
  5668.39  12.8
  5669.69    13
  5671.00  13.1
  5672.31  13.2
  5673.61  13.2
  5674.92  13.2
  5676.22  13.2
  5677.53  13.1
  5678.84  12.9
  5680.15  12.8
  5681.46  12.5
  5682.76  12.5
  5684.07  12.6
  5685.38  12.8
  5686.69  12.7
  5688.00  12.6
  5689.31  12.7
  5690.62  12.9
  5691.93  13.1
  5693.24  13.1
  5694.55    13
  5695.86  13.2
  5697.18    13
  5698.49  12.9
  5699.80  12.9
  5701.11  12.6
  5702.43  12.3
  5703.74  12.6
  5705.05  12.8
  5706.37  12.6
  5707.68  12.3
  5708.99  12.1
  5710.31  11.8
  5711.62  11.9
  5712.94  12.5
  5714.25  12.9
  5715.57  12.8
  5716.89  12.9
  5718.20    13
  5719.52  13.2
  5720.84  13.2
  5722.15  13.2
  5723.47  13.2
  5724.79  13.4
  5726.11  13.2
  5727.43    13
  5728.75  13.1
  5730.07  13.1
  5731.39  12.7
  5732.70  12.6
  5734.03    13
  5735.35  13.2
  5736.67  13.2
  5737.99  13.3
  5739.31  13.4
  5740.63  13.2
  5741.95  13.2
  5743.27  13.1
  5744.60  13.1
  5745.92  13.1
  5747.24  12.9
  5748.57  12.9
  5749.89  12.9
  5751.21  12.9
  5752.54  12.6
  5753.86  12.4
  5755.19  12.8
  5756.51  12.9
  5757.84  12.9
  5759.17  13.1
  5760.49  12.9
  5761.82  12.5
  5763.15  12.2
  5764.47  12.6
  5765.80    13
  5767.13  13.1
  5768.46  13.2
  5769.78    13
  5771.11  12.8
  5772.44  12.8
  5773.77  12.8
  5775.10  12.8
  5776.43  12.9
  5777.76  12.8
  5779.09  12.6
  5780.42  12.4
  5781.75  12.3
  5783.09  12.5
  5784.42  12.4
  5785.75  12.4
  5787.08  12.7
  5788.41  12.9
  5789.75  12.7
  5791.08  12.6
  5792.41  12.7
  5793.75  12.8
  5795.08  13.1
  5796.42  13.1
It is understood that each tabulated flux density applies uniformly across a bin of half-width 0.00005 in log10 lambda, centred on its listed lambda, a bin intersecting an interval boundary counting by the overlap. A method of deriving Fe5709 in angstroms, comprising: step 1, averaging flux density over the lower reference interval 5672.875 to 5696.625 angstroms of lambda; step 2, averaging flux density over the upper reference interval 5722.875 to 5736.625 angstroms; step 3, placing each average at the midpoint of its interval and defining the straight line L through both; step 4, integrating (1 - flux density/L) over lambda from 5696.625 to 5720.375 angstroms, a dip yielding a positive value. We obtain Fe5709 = 0.7 angstroms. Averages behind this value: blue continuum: 12.9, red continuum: 13.1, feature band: 12.6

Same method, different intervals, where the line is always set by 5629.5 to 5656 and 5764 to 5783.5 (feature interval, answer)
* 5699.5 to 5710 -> 0.3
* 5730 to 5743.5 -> -0.3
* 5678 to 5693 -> 0.1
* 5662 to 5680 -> -0.1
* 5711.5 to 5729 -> -0.3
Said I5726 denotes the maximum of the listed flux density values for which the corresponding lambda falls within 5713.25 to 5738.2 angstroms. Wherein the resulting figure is 13.4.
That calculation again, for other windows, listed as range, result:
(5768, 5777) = 13.2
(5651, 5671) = 13.1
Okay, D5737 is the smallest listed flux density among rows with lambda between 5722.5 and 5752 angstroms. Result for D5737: 12.6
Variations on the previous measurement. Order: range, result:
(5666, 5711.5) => 11.8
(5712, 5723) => 12.5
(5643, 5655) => 12.7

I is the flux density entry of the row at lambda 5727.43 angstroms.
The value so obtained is 13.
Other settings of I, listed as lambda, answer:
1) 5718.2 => 13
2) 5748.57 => 12.9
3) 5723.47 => 13.2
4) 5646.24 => 13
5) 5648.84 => 12.9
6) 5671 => 13.1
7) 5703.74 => 12.6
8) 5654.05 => 12.8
